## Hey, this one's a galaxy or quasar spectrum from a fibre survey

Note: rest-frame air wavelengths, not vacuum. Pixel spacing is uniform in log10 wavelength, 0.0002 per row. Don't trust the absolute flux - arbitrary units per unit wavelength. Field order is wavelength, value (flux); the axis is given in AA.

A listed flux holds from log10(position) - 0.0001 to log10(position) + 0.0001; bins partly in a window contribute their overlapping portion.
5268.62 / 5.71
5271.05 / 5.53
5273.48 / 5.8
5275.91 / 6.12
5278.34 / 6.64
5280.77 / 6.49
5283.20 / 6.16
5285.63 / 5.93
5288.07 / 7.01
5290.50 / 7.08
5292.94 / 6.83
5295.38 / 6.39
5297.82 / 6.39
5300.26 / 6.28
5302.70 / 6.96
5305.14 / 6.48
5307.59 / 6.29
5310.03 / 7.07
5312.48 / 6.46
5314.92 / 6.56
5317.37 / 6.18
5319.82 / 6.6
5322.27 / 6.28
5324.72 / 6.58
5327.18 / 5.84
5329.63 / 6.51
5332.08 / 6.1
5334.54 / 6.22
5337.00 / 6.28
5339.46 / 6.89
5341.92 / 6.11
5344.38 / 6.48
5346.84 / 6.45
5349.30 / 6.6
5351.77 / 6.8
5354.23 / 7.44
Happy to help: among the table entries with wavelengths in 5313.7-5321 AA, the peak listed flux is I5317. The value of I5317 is 6.6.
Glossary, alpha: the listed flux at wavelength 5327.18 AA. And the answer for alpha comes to 5.84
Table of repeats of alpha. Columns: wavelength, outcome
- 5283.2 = 6.16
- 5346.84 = 6.45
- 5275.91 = 6.12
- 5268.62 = 5.71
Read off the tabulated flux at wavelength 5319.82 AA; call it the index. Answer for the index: 6.6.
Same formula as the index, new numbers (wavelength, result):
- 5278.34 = 6.64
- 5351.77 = 6.8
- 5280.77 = 6.49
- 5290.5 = 7.08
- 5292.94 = 6.83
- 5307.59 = 6.29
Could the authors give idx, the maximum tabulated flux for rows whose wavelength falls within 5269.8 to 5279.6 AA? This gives 6.64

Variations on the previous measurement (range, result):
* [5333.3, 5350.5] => 6.89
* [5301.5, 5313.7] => 7.07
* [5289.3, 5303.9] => 7.08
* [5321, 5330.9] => 6.58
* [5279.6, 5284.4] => 6.49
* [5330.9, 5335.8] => 6.22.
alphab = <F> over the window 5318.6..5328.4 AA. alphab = 6.32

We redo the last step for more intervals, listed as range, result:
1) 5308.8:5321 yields 6.58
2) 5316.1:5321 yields 6.39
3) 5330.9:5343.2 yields 6.32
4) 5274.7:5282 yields 6.42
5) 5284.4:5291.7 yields 6.68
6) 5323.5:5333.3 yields 6.26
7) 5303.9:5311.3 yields 6.61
